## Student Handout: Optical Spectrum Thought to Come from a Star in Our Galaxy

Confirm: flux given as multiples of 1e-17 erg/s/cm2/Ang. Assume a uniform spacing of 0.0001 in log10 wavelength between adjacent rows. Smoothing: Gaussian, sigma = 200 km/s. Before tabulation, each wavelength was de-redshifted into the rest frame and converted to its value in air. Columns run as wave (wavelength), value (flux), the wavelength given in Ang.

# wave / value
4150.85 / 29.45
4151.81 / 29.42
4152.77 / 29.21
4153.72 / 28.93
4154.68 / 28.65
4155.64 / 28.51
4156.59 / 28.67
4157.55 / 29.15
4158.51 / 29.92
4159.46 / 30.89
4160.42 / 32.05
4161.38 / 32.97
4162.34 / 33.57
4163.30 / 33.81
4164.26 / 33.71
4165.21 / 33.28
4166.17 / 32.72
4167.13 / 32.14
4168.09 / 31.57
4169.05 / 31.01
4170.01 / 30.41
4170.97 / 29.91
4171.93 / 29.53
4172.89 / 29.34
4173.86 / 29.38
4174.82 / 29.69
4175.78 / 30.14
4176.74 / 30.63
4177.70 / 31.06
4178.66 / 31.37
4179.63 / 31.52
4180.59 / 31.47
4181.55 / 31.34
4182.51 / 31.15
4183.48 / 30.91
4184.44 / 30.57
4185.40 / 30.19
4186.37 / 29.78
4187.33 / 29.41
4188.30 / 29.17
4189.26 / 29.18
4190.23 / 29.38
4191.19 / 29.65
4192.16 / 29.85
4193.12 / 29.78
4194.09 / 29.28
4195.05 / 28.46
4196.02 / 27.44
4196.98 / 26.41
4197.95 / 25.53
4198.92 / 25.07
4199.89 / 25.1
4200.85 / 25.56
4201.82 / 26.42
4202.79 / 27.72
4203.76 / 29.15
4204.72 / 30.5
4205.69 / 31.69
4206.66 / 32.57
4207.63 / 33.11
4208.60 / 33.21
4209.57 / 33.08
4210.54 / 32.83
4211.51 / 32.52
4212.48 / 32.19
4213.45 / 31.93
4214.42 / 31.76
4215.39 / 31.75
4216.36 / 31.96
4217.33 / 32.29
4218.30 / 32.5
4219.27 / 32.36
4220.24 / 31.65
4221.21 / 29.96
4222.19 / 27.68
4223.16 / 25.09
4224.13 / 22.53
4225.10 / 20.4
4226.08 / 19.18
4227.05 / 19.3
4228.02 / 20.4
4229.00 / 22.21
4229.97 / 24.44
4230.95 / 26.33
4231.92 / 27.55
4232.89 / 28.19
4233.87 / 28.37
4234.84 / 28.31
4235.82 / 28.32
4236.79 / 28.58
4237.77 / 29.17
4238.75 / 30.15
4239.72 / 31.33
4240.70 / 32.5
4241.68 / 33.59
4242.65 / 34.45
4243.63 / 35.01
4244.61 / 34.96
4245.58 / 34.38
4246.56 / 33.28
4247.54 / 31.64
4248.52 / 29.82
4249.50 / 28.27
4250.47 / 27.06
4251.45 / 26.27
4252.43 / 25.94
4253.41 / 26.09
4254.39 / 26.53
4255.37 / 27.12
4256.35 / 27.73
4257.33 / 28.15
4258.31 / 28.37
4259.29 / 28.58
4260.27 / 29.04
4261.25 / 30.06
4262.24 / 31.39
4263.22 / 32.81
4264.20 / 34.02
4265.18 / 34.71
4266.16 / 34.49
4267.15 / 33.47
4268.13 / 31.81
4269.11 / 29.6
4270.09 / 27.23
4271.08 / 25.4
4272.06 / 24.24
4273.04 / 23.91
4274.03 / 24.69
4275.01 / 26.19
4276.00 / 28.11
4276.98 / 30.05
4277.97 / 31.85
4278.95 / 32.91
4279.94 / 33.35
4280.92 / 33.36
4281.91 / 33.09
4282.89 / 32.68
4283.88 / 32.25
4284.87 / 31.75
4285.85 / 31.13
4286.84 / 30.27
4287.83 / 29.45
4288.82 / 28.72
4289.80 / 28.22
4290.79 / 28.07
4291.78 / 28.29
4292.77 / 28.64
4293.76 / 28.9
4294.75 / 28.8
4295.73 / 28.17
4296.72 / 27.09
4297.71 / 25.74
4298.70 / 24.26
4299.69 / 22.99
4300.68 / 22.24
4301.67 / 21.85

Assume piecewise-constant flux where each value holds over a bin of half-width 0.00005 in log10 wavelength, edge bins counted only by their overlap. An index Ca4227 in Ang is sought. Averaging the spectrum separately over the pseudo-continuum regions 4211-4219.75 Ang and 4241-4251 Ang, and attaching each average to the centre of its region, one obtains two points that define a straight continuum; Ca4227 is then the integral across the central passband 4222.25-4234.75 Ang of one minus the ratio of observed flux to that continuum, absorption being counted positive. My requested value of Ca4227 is 3.2 Ang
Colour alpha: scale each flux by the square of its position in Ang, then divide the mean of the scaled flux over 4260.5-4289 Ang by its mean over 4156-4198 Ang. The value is 1.0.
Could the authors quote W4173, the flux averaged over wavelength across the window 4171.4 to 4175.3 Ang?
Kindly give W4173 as 29.4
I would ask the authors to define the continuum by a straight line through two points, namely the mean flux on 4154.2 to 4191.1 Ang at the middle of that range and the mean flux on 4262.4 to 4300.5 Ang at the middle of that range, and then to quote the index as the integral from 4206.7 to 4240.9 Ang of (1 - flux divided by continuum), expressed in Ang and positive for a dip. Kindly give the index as 1.7 Ang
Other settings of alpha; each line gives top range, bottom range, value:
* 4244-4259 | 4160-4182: 0.96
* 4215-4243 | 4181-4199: 0.97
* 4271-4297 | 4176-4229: 1.05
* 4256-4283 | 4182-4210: 1.06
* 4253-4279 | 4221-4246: 1.07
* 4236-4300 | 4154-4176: 1.01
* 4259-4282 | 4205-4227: 1.04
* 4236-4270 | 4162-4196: 1.03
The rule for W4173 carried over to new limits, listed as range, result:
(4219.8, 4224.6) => 27.3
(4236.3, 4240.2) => 29.8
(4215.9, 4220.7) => 32.2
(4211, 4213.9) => 32.2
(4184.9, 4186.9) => 30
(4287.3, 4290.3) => 28.8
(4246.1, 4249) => 31.5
